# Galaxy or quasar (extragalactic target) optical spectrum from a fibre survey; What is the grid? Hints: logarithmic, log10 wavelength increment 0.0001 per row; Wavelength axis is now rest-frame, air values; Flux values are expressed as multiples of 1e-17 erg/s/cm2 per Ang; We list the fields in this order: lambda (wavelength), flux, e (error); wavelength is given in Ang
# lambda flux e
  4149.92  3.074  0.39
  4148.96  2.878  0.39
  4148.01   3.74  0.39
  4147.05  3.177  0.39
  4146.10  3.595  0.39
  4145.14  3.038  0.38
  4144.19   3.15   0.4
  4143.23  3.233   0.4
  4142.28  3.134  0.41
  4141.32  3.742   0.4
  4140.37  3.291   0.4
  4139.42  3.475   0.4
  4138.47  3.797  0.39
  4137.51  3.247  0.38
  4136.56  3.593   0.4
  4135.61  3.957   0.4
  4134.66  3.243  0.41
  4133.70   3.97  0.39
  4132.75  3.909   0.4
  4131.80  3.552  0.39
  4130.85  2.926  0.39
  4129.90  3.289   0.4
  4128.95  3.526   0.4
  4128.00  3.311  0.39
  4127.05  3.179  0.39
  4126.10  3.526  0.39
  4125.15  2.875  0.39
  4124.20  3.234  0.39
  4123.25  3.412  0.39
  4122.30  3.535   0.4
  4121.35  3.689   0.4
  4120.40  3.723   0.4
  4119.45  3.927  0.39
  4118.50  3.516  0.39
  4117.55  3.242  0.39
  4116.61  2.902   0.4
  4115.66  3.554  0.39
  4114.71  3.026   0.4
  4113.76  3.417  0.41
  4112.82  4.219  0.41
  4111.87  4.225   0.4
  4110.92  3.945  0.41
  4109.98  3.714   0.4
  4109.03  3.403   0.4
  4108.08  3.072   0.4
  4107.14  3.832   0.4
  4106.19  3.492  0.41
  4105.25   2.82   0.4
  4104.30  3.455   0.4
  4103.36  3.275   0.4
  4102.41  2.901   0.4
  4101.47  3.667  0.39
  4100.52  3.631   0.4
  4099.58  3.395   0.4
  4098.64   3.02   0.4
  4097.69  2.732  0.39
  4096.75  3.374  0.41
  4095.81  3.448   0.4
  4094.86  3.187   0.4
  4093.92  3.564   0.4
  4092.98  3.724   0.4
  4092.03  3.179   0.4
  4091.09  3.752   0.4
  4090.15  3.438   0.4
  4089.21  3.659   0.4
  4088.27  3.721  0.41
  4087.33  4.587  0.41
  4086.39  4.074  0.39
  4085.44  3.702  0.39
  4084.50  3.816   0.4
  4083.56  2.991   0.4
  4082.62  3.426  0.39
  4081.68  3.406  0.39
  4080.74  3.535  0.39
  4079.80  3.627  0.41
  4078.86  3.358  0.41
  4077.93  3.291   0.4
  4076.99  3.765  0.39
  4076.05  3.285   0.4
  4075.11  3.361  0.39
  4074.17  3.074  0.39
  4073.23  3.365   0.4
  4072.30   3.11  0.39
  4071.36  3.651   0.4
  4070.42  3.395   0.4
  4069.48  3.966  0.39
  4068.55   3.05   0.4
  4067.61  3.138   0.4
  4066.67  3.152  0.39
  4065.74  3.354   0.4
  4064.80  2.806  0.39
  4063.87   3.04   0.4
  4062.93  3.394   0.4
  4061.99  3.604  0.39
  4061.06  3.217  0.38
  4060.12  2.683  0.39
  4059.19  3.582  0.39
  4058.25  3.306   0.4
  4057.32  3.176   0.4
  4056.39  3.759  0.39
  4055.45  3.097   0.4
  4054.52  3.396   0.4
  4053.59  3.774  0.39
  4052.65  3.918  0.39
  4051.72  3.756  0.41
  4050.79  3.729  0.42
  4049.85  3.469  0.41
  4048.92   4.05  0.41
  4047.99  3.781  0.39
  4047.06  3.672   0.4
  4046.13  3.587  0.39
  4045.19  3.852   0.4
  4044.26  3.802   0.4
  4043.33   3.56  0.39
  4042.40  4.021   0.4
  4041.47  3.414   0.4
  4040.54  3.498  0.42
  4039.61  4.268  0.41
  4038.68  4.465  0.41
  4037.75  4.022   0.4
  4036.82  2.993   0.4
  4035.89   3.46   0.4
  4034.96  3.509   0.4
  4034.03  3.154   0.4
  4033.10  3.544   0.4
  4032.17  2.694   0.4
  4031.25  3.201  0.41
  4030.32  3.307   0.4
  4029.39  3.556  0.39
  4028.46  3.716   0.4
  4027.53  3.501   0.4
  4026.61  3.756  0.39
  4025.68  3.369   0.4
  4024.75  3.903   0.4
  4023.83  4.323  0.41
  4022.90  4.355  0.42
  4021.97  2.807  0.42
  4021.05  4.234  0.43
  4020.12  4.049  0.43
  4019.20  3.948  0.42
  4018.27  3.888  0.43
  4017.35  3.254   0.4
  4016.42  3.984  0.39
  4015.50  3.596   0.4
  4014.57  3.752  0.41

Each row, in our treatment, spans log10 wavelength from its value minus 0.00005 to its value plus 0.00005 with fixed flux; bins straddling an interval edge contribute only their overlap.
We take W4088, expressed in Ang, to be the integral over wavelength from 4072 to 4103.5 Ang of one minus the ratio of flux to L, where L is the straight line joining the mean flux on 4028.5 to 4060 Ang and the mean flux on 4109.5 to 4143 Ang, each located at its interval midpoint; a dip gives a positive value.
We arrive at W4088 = 0.7 Ang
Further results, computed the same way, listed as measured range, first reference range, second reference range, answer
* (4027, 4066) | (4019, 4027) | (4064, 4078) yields 0.8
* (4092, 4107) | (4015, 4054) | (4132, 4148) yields 1.0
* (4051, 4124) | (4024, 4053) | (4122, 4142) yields 1.8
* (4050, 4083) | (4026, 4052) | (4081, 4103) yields 1.5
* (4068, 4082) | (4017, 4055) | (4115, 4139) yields 0.7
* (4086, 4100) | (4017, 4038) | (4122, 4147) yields -0.2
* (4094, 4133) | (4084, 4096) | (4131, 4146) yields 1.8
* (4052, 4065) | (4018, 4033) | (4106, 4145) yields 0.9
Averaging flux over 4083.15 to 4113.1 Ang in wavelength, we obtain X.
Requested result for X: 3.53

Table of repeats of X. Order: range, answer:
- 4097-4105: 3.25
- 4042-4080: 3.46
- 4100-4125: 3.48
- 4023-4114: 3.51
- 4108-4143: 3.5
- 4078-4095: 3.6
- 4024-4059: 3.6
